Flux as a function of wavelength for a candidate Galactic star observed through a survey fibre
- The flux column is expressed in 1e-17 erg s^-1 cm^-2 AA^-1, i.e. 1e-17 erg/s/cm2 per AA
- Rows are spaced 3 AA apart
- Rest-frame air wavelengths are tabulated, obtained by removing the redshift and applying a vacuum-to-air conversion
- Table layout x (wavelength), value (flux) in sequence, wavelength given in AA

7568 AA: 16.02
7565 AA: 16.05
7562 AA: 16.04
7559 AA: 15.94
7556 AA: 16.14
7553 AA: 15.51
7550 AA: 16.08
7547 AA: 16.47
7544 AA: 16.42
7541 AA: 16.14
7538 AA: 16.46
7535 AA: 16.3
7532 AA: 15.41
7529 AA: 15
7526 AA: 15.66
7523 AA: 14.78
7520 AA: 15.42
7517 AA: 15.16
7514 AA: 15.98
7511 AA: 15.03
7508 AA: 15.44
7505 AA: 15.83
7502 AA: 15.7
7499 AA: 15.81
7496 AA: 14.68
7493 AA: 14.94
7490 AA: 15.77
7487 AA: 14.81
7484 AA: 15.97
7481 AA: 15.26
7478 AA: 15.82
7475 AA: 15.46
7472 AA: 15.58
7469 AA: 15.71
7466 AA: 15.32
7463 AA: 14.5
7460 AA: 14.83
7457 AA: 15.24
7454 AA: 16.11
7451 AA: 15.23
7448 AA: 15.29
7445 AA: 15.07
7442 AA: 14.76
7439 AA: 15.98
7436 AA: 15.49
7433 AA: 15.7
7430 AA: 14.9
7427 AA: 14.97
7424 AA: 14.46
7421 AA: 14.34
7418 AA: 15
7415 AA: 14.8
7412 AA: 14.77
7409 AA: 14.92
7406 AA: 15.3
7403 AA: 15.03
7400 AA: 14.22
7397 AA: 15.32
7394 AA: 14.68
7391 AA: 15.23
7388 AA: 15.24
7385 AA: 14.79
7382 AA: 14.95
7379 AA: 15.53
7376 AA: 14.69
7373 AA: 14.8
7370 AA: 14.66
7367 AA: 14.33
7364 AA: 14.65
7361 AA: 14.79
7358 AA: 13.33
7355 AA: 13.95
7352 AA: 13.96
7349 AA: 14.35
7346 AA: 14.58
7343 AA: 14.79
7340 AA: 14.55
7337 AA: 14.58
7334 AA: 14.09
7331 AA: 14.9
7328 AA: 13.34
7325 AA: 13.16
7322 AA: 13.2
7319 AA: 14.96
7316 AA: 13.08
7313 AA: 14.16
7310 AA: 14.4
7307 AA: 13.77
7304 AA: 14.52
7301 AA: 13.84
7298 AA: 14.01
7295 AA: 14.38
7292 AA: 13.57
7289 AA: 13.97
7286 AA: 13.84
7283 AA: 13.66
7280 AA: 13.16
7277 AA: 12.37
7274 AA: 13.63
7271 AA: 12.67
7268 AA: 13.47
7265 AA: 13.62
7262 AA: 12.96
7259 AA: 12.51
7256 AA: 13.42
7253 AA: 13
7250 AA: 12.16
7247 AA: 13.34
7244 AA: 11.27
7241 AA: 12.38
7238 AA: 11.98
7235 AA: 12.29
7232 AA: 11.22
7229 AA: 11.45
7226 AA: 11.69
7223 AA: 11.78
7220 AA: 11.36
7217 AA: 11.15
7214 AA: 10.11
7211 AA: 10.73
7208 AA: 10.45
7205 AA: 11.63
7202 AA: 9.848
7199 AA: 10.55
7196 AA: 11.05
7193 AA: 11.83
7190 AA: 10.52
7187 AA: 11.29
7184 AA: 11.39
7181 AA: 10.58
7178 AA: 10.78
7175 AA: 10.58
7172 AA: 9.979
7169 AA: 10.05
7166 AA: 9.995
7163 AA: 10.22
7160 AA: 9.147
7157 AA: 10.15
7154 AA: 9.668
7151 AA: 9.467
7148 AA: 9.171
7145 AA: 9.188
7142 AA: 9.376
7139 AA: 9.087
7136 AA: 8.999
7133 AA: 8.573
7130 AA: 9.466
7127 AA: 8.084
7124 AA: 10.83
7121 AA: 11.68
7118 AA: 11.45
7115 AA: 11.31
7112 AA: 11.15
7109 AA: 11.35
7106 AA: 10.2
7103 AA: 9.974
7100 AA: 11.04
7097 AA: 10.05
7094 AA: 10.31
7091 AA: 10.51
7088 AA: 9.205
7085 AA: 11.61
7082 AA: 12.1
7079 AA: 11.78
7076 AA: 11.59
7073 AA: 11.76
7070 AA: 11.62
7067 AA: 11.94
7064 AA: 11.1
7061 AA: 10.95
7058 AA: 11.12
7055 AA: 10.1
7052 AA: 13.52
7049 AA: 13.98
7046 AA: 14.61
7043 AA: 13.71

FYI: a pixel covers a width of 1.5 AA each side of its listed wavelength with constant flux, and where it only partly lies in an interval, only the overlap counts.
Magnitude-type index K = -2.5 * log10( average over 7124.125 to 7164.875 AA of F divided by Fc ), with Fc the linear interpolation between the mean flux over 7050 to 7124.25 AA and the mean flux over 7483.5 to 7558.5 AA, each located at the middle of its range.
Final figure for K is 0.250 mag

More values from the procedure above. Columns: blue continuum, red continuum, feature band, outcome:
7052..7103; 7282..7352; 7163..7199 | 0.16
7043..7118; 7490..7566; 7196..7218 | 0.18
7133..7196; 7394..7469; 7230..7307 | -0.09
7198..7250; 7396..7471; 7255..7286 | -0.08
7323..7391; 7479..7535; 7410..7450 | -0.01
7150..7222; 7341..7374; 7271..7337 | -0.05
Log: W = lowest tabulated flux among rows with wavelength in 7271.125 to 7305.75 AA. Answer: 12.37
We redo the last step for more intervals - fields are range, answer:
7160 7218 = 9.147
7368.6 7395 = 14.66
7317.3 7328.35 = 13.16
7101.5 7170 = 8.084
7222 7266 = 11.22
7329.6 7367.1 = 13.33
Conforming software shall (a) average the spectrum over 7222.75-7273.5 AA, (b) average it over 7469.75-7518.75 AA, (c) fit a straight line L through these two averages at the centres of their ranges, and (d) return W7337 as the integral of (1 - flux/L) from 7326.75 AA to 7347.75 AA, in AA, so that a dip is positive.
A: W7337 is -1.3 AA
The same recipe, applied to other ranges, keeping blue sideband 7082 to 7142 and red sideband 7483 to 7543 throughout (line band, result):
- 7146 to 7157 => 1.3 AA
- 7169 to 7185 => 0.8 AA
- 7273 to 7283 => -0.5 AA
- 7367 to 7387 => -1.6 AA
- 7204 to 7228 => 1.1 AA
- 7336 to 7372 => -2.5 AA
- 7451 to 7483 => -1.0 AA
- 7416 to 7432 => -0.5 AA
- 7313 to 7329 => -0.7 AA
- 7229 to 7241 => 0.0 AA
